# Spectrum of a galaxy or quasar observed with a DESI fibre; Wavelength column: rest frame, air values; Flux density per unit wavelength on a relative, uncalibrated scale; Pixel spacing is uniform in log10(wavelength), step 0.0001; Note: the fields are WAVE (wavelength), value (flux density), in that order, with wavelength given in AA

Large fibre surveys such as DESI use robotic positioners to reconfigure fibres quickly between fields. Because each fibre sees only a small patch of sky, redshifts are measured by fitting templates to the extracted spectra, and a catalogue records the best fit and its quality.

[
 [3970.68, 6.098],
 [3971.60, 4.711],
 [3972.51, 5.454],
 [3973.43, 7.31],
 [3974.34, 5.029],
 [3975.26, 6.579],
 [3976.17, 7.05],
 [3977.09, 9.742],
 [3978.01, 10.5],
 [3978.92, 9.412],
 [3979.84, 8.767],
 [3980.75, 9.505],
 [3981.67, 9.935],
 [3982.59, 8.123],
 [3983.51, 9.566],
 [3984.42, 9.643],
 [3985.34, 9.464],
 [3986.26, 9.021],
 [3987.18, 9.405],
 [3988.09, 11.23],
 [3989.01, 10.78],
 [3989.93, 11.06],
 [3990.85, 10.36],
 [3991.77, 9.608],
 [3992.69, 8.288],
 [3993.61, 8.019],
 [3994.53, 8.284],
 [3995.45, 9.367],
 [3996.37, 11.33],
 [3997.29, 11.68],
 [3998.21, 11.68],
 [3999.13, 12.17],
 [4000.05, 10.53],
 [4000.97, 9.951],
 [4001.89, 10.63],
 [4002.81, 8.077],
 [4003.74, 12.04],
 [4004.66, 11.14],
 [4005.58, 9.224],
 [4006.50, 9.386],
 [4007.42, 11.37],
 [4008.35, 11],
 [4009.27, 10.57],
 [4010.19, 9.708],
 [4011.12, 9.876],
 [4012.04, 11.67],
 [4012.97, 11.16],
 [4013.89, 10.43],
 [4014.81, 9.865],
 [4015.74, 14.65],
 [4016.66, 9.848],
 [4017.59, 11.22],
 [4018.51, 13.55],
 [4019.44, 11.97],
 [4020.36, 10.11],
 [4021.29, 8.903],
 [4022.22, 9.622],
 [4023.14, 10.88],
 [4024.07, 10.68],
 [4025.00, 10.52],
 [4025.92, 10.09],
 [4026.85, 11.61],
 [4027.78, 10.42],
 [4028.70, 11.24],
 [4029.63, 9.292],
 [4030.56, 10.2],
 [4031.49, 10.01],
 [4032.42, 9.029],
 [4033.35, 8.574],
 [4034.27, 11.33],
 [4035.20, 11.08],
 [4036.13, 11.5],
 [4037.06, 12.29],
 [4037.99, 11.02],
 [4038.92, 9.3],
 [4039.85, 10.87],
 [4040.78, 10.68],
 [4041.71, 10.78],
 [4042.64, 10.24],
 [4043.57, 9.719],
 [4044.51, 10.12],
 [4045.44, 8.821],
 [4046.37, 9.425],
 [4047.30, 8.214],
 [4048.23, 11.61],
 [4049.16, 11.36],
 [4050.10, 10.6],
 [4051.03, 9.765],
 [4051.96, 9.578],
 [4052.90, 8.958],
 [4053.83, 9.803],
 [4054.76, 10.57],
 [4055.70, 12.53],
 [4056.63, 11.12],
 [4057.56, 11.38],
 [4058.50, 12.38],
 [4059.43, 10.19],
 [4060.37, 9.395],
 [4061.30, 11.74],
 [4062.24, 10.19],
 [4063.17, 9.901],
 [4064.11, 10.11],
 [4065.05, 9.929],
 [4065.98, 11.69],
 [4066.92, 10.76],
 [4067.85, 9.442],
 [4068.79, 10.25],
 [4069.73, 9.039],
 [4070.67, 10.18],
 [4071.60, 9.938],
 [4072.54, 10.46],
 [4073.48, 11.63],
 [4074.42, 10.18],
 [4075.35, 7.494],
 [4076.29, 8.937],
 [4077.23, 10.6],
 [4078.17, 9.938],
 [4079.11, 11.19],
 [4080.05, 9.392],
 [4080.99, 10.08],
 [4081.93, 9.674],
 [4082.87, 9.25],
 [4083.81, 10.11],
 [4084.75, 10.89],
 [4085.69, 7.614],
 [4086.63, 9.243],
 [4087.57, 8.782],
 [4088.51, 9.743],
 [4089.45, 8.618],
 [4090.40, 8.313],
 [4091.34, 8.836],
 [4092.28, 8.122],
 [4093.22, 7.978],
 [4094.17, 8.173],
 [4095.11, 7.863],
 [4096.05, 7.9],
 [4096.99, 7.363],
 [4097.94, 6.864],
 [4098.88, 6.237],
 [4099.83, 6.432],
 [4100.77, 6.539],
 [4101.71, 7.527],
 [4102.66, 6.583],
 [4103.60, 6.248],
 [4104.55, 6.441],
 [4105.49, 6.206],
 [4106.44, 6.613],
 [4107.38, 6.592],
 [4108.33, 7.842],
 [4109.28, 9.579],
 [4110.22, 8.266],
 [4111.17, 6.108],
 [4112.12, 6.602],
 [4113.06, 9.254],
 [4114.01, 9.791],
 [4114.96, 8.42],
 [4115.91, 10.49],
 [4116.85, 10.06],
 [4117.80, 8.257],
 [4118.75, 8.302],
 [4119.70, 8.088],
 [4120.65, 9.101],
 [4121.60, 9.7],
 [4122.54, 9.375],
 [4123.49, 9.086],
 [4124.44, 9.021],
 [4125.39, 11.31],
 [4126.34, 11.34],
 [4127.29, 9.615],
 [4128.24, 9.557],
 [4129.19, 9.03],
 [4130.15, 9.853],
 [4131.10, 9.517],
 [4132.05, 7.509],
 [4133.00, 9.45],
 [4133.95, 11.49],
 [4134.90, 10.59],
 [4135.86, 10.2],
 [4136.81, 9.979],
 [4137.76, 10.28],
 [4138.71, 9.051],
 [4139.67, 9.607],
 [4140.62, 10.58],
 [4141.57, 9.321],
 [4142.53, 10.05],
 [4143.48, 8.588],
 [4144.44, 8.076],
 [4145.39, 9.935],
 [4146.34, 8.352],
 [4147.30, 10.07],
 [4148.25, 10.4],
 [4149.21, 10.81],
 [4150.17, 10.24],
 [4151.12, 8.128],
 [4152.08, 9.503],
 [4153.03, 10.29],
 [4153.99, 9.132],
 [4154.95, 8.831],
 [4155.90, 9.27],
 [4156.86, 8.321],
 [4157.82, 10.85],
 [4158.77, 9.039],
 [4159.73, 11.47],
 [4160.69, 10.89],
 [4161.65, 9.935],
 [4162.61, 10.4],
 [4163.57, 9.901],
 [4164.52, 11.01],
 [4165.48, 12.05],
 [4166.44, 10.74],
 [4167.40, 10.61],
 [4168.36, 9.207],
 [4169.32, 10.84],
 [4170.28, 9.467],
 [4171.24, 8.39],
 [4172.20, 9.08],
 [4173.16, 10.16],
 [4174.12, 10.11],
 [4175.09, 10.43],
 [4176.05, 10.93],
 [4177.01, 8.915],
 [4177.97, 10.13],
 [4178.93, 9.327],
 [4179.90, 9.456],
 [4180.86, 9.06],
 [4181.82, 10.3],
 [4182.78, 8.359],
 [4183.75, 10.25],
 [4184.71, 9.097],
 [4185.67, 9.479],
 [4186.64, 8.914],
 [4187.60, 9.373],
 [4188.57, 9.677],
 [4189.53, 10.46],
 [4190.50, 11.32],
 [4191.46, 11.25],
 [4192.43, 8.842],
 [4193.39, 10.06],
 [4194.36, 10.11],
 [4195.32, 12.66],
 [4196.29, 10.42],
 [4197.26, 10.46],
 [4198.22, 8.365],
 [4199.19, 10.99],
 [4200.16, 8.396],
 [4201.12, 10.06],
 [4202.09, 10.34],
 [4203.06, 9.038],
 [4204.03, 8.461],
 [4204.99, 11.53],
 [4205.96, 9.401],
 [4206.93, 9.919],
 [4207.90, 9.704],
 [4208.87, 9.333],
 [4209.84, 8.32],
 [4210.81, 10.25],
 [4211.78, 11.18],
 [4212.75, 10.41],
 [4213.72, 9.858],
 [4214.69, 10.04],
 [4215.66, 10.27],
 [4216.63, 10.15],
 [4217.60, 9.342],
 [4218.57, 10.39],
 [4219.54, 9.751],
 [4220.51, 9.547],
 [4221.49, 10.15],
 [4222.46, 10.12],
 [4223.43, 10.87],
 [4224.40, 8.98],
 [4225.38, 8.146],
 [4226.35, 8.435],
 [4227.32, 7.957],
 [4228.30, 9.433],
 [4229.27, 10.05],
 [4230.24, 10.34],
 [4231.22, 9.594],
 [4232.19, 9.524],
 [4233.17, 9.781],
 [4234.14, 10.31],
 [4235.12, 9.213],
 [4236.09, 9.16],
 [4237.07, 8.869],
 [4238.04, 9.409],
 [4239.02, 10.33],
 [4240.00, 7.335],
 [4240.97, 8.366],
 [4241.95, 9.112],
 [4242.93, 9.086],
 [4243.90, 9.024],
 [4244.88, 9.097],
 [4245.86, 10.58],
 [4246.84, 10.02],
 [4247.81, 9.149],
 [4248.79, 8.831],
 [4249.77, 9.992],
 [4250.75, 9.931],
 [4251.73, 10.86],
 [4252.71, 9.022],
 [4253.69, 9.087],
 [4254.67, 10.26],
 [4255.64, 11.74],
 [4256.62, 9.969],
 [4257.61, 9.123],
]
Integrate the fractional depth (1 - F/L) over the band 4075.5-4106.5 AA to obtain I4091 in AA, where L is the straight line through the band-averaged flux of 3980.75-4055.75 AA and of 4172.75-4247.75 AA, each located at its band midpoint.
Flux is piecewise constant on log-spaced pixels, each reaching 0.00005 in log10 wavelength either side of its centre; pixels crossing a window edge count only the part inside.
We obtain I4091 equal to 5.4 AA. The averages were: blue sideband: 10.3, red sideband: 9.71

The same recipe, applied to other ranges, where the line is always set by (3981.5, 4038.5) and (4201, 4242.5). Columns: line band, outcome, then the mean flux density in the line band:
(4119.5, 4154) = 1.0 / 9.65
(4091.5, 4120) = 6.6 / 7.7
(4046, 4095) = 1.4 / 9.89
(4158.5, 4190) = -0.5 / 9.93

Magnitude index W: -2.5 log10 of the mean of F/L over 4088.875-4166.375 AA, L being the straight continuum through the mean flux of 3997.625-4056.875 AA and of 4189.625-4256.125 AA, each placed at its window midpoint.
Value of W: 0.13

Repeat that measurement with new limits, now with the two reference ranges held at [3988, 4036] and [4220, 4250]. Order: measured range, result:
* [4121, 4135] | 0.019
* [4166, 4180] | -0.019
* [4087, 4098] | 0.216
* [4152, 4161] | 0.001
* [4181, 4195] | -0.026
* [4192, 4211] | -0.032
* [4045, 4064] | -0.011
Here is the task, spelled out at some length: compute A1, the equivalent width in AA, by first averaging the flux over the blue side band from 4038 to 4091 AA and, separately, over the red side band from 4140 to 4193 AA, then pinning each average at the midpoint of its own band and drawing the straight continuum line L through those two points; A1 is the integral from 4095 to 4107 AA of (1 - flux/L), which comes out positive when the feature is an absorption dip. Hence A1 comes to 3.82 AA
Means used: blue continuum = 10.1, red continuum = 9.81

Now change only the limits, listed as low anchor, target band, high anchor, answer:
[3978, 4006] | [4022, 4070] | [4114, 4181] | -2.5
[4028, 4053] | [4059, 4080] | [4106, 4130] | -0.9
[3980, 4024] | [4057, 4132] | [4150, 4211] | 7.8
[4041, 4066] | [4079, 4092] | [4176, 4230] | 1.1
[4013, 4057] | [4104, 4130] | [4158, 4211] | 3.9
